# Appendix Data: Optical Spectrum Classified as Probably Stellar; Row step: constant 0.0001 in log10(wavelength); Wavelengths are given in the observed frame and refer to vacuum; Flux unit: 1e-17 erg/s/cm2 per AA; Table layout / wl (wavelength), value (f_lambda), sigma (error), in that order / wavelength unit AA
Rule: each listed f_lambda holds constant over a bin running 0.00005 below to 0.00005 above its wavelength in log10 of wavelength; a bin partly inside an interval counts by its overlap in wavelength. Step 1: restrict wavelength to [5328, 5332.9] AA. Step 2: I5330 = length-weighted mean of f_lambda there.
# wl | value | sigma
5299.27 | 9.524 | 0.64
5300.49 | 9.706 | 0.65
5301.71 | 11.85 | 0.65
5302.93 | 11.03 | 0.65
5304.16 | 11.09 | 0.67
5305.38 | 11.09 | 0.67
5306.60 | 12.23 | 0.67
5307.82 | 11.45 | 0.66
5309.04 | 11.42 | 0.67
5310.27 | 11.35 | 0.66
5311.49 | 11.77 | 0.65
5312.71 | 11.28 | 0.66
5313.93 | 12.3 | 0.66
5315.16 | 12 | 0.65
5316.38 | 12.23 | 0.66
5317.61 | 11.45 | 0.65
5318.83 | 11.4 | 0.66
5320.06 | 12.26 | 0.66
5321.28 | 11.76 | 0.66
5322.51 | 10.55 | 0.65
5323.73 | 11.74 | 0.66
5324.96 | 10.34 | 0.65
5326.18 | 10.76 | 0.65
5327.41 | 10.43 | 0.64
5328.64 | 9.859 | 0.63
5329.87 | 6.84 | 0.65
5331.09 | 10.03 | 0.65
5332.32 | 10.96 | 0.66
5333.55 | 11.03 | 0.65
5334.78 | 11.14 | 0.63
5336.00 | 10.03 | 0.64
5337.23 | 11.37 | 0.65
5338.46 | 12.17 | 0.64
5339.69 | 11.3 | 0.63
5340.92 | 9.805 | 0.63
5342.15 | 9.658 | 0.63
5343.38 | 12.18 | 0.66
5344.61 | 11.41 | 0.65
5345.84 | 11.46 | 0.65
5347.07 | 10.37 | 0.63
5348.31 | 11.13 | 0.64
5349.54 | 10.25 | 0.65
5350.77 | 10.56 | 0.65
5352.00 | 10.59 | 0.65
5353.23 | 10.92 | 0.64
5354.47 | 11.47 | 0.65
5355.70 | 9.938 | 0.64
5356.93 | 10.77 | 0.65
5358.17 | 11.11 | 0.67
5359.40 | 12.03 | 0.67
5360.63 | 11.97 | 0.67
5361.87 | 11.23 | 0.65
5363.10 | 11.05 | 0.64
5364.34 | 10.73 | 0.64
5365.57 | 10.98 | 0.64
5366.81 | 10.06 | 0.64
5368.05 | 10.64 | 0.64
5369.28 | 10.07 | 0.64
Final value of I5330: 9.41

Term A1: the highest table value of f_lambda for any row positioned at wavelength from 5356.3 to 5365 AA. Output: 12.03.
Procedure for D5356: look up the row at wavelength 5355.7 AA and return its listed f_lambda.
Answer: 9.938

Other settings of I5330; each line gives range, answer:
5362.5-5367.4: 10.7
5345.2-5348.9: 11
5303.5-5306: 11.1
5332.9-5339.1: 11.2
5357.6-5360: 11.6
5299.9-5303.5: 10.9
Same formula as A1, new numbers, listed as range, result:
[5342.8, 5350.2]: 12.18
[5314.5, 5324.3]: 12.26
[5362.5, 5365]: 11.05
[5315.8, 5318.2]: 12.23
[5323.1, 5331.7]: 11.74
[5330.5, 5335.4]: 11.14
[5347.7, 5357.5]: 11.47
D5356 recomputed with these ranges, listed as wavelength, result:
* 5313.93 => 12.3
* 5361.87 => 11.23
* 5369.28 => 10.07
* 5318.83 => 11.4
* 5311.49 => 11.77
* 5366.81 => 10.06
